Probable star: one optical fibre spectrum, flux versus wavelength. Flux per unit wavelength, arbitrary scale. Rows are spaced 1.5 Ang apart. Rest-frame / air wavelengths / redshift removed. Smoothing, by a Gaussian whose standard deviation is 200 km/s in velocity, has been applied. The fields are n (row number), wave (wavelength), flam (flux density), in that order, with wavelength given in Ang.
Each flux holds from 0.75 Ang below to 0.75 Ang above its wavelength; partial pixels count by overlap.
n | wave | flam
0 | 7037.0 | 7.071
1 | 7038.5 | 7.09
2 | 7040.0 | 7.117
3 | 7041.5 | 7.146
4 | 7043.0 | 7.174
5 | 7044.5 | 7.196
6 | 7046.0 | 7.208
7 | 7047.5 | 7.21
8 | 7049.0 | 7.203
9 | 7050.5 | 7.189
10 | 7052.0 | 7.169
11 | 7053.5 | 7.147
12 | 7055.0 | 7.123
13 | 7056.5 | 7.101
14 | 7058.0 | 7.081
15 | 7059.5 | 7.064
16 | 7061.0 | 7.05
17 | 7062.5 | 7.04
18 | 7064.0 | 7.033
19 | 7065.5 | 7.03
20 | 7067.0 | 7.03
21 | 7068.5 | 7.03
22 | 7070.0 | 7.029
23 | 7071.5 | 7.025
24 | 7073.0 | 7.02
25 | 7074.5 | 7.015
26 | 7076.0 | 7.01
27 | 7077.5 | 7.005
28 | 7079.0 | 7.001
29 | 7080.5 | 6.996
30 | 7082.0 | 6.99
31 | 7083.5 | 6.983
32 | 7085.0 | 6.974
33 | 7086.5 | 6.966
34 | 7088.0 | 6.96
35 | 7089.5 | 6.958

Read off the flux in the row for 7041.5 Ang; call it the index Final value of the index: 7.146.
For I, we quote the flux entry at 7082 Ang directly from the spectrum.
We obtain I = 6.99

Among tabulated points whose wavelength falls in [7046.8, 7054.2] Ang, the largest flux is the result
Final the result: 7.21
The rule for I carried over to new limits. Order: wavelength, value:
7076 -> 7.01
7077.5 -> 7.005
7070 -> 7.029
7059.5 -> 7.064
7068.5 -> 7.03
